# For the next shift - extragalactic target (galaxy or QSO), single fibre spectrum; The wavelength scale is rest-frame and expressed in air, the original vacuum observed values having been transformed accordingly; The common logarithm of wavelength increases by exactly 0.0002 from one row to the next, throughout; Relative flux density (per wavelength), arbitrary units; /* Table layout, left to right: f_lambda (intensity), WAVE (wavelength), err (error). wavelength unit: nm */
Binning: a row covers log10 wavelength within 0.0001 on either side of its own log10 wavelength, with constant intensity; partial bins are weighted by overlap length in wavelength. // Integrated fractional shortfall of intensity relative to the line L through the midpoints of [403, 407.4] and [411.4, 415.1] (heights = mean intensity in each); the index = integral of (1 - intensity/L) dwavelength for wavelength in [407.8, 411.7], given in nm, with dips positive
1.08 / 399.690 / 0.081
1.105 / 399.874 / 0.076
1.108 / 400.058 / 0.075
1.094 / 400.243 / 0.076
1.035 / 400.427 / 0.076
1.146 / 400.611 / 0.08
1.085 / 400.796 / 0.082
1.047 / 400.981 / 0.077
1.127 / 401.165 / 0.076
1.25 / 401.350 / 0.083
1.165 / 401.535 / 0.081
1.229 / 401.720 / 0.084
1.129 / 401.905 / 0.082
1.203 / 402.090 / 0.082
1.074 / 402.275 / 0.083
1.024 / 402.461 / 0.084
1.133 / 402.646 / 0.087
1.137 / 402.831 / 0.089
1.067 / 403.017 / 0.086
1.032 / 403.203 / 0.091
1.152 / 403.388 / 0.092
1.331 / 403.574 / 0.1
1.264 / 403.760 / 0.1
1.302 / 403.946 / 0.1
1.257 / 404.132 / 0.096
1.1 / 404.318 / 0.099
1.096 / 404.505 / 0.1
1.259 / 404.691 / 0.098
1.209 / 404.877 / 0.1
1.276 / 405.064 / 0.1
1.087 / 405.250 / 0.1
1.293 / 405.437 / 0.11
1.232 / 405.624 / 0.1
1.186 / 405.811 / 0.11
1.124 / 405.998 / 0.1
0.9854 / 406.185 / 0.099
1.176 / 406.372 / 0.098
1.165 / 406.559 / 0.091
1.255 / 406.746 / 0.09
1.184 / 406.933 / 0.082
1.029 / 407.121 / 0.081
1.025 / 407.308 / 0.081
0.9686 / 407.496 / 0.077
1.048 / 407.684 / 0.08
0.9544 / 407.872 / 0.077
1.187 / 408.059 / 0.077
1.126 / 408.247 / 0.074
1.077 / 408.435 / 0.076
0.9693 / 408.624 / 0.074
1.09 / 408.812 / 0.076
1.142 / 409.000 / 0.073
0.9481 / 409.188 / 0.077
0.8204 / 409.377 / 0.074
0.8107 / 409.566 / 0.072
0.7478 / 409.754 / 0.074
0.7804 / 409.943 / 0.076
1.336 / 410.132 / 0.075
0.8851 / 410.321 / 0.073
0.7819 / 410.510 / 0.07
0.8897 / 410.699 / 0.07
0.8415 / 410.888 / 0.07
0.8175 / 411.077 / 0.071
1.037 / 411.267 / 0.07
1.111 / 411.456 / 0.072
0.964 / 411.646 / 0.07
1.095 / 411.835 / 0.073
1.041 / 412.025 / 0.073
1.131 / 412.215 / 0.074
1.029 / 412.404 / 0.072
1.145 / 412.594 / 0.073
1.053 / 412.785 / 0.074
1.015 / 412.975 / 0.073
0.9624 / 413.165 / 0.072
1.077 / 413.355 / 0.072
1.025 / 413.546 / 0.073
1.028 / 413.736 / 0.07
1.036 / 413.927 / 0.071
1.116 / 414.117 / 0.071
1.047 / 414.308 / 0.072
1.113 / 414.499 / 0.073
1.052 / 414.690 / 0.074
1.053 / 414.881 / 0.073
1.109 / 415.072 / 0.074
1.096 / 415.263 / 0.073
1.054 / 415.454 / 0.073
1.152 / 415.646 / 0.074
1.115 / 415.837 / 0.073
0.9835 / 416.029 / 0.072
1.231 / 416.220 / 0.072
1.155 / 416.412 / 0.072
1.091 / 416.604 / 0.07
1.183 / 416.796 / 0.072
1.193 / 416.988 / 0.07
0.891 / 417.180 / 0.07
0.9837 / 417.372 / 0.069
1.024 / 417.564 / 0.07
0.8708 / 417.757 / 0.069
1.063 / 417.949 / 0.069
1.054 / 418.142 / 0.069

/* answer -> 0.50 nm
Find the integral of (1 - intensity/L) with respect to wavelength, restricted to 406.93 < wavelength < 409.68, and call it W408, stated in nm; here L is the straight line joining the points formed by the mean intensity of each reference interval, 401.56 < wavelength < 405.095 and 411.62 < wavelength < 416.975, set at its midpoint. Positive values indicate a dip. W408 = 0.27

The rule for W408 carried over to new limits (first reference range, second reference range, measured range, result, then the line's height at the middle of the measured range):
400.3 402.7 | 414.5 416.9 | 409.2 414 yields 0.580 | 1.11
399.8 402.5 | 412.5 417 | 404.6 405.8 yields -0.120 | 1.11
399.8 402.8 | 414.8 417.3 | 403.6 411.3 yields 0.306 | 1.11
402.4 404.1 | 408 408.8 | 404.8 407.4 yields -0.086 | 1.12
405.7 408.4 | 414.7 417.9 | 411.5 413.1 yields 0.039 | 1.09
